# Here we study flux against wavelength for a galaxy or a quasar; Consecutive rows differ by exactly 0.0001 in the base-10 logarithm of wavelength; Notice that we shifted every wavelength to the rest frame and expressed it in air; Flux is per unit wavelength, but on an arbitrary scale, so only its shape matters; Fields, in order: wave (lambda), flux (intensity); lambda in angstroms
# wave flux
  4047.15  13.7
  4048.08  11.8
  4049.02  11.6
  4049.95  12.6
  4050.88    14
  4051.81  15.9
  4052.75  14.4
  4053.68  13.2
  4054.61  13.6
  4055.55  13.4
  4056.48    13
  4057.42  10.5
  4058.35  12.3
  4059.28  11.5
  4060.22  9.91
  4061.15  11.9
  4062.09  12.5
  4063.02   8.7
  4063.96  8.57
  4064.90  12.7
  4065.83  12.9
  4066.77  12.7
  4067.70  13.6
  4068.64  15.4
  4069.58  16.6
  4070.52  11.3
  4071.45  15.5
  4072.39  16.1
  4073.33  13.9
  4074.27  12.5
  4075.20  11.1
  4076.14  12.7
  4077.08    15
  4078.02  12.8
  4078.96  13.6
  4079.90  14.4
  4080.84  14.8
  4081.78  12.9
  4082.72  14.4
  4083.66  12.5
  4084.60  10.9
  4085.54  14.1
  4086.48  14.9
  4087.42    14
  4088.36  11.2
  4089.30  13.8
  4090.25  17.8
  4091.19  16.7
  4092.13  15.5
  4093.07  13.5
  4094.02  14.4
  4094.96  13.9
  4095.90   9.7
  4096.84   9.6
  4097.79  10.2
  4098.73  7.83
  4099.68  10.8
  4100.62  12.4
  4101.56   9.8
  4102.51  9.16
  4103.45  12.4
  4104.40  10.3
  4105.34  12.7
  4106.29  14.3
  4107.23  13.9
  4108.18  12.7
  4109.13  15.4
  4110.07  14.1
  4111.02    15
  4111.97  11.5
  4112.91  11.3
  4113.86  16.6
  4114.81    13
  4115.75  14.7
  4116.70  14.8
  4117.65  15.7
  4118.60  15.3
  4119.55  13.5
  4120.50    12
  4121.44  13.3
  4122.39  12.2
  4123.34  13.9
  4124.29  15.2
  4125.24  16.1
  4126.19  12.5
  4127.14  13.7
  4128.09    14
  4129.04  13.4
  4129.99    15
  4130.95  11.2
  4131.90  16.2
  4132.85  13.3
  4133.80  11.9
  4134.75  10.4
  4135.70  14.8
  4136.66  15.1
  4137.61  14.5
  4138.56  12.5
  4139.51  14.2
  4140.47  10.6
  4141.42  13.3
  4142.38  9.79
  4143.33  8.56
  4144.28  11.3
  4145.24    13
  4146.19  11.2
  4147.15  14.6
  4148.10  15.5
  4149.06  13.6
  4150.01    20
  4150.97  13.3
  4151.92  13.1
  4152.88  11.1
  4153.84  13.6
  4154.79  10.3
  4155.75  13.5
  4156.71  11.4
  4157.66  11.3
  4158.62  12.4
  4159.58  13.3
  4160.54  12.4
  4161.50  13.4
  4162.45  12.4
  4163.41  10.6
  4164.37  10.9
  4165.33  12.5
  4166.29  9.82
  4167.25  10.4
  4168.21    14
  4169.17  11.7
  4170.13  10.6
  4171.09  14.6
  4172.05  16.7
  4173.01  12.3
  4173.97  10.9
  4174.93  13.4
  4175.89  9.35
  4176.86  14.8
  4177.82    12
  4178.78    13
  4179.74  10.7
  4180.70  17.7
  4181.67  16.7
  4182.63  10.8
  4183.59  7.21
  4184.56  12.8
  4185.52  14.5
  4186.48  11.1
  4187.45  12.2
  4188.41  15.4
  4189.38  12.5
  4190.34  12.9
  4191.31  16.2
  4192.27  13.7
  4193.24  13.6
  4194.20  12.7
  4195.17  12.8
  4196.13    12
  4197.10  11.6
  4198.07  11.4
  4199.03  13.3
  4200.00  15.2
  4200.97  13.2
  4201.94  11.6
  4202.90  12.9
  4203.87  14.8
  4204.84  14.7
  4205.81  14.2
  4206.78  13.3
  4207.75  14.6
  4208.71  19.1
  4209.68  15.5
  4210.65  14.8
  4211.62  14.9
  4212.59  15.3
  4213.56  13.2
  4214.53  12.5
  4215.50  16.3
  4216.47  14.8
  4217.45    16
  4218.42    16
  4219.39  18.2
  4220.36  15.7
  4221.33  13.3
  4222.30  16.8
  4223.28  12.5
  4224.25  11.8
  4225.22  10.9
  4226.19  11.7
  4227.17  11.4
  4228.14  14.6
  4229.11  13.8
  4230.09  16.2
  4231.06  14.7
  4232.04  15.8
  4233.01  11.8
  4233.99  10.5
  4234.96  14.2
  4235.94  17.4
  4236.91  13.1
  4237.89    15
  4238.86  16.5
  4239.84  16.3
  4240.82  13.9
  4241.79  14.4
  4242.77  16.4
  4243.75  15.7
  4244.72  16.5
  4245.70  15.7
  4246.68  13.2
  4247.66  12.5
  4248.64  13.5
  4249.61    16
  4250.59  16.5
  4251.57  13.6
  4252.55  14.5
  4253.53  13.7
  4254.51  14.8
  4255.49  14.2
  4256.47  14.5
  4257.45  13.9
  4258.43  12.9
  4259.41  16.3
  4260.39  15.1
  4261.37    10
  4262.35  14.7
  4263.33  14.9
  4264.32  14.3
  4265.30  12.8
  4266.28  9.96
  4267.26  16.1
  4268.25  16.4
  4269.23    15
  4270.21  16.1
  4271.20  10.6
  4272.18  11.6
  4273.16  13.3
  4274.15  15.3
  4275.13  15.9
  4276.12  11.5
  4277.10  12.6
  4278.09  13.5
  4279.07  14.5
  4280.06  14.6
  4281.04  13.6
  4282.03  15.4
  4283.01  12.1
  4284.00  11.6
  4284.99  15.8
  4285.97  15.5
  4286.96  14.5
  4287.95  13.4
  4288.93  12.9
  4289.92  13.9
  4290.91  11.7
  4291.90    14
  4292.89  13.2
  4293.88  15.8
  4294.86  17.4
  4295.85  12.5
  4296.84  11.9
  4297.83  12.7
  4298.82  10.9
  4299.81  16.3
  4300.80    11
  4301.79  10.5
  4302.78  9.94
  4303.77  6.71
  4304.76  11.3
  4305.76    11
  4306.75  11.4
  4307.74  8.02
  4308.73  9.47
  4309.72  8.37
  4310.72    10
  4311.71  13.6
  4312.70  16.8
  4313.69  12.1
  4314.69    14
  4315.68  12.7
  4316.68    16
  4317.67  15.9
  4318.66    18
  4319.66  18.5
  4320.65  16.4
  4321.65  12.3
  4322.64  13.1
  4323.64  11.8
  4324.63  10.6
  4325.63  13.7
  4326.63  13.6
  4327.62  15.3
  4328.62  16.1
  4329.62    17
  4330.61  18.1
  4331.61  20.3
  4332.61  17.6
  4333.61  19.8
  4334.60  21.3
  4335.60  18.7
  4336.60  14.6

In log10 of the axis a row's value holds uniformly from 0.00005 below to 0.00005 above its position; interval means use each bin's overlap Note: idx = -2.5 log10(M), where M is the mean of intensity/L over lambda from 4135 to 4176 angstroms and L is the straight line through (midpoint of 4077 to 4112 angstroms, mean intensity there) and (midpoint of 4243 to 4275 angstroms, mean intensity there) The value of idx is 0.07 mag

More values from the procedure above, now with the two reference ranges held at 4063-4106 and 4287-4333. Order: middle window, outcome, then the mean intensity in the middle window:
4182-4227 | -0.04 mag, 13.7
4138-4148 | 0.08 mag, 12.1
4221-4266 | -0.07 mag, 14.2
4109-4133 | -0.08 mag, 13.9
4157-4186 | 0.06 mag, 12.4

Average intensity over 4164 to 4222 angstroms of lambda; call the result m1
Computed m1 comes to 13.5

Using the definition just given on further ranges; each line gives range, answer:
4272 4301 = 13.7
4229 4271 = 14.5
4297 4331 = 13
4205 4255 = 14.6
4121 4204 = 12.9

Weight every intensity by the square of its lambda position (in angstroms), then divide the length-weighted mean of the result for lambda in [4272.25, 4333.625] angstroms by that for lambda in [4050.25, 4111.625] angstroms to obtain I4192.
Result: 1.17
